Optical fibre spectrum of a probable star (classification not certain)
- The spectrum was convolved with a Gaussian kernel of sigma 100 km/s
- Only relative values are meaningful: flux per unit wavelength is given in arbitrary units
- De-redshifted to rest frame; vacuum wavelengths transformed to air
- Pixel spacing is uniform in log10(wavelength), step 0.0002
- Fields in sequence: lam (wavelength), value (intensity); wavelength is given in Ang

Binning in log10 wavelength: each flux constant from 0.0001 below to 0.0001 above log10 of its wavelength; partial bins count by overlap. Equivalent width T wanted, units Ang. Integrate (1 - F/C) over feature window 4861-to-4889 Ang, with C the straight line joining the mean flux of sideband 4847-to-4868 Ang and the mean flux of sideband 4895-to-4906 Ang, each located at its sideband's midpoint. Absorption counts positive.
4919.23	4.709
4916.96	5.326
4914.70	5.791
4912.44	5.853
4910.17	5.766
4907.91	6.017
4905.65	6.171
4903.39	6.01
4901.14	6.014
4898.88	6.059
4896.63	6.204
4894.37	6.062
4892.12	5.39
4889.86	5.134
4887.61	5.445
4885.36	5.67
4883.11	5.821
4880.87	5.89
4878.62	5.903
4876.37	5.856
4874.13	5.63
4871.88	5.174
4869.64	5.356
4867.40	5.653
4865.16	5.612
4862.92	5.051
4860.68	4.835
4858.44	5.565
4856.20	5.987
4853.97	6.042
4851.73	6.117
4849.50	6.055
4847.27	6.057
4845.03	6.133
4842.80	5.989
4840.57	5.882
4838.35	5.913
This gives 1.4 Ang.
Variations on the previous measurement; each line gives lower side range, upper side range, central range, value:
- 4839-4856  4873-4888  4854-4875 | 1.55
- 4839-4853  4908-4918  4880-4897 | 0.46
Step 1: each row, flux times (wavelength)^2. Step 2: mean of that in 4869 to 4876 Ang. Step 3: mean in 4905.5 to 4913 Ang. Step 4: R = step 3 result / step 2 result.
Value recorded 1.11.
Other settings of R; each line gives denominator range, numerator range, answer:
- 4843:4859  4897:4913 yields 1.02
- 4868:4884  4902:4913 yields 1.07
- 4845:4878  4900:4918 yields 1.06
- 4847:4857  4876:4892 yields 0.94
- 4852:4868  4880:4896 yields 1.03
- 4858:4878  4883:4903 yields 1.07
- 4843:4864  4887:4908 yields 1.03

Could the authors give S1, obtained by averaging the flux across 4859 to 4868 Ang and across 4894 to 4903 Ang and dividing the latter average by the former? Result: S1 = 1.15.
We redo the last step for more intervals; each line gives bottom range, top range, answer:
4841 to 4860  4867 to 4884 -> 0.95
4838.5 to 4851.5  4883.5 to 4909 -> 0.97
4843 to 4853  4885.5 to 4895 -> 0.90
